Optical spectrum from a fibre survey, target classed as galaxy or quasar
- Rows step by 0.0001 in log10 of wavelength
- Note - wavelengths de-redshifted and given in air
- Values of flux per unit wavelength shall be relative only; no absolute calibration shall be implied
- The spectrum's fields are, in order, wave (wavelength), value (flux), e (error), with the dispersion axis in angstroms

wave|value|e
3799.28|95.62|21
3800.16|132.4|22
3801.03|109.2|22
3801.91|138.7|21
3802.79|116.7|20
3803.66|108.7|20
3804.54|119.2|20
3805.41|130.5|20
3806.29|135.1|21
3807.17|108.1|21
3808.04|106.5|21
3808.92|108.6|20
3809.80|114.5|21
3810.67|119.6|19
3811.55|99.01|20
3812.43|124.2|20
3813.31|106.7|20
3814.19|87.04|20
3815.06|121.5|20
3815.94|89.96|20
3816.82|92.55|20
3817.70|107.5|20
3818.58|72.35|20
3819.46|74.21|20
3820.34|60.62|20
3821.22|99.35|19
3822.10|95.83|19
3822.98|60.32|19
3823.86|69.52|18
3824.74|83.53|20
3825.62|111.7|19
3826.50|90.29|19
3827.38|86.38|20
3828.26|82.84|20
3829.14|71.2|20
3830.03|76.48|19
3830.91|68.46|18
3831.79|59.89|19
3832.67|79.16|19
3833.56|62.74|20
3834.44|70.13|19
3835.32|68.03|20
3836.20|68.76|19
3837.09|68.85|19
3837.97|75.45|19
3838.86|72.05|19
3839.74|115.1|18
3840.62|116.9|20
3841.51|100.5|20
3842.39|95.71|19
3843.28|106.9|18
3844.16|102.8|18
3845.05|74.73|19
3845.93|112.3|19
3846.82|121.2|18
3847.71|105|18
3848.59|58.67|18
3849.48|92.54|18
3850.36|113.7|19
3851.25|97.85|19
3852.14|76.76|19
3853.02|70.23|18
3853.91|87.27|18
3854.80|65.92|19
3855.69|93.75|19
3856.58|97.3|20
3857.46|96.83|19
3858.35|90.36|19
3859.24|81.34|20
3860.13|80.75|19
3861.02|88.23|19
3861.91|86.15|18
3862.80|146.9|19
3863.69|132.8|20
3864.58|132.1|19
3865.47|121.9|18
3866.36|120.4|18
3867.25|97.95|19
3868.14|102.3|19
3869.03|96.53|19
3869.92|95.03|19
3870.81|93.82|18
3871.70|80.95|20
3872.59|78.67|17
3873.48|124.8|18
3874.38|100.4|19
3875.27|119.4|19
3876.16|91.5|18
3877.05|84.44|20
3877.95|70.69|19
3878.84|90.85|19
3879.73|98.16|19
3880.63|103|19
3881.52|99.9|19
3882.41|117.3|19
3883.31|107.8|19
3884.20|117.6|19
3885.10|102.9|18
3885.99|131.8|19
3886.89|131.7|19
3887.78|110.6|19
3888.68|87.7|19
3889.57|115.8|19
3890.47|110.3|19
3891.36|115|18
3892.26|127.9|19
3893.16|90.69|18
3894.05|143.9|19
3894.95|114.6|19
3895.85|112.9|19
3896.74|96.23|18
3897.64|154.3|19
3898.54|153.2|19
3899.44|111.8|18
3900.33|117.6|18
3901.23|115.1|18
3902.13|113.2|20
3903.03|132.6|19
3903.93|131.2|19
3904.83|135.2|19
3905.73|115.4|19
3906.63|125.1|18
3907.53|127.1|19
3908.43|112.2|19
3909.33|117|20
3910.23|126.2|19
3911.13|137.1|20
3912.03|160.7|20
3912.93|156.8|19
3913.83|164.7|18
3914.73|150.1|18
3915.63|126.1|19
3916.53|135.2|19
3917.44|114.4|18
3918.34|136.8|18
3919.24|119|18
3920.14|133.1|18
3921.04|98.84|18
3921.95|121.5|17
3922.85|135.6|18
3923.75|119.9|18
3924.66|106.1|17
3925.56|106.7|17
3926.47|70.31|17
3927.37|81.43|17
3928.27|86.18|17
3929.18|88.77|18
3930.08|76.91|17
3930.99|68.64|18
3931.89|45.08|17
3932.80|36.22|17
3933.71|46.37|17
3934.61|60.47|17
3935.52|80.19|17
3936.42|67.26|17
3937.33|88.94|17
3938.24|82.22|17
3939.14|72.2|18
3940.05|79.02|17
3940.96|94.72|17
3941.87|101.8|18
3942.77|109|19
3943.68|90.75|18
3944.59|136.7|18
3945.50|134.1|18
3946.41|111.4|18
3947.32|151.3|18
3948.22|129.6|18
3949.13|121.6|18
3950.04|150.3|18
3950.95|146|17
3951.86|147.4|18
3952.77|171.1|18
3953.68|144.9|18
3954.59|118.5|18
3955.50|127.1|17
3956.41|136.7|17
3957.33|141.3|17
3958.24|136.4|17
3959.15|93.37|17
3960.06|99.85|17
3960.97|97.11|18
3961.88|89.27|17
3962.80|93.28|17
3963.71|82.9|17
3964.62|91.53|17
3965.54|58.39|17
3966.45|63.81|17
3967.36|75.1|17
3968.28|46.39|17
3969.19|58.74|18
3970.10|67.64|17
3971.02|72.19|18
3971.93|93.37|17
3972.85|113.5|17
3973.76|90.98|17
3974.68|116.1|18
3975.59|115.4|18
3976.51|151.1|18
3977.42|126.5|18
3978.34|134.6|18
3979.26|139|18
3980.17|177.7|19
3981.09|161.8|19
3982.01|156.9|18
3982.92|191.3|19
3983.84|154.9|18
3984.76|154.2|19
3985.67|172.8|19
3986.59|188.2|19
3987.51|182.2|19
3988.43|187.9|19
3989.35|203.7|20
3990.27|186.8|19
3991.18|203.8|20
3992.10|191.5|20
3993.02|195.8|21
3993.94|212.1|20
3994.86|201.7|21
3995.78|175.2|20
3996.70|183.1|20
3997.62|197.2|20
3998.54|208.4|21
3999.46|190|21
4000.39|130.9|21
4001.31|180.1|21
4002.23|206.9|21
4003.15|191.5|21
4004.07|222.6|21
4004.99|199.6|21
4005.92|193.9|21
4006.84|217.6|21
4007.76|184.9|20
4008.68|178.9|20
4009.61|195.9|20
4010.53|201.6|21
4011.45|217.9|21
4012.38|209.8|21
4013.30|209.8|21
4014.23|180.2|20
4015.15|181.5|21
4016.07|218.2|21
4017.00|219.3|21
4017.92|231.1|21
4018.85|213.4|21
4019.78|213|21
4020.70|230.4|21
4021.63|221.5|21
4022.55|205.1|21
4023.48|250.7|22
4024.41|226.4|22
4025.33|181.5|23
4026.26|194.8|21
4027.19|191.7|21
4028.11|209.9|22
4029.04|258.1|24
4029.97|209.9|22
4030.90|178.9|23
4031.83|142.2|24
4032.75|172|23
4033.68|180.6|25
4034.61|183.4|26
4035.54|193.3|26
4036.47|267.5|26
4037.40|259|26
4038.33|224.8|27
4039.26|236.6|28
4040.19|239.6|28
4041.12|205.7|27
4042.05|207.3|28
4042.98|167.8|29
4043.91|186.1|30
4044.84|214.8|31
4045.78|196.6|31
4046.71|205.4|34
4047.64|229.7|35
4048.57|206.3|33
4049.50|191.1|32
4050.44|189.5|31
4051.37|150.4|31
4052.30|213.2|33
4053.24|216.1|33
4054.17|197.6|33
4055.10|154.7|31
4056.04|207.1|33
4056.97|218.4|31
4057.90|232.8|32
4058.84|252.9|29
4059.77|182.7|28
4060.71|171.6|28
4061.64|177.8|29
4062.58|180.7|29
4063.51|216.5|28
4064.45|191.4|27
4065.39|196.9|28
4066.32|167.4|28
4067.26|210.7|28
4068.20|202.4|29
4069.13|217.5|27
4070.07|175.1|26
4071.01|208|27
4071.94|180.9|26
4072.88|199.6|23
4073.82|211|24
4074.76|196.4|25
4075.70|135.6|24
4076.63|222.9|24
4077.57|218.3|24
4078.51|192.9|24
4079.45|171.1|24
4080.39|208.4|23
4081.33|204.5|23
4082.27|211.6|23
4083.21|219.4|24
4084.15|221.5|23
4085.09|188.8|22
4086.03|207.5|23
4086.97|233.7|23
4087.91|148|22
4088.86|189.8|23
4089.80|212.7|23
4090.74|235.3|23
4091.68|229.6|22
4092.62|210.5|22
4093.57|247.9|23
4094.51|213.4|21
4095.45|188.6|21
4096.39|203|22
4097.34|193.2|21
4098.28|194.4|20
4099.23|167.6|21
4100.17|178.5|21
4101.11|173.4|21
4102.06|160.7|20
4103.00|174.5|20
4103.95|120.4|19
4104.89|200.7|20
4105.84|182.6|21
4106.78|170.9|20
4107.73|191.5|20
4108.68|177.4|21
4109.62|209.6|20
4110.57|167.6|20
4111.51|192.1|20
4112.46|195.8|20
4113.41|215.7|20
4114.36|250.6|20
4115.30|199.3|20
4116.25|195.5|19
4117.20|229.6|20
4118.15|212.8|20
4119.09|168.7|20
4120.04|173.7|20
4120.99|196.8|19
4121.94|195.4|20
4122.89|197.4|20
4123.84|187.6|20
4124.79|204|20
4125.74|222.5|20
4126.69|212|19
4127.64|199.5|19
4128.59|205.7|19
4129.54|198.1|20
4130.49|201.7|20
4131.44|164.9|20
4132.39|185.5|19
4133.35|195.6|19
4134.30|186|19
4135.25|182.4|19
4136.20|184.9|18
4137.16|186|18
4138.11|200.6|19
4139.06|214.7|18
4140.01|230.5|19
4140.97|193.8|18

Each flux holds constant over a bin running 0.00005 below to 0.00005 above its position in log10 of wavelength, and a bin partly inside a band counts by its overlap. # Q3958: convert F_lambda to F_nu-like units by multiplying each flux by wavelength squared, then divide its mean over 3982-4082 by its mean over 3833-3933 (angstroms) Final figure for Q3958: 2.03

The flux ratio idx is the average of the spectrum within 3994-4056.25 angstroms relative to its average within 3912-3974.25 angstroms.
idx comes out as 1.9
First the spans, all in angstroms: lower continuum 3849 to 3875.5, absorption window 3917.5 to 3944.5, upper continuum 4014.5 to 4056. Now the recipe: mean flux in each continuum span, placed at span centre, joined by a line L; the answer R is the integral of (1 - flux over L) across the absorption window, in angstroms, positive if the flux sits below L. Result 9.55 angstroms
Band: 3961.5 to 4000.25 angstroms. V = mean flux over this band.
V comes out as 142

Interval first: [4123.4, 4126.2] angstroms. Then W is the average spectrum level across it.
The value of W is 205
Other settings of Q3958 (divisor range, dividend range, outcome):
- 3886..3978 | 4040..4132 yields 1.94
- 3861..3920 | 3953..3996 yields 1.20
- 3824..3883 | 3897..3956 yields 1.28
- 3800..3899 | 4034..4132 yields 2.25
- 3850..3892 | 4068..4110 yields 2.15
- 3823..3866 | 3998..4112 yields 2.47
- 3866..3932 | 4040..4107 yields 1.91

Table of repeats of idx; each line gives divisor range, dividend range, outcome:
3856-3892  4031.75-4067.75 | 1.94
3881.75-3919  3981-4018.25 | 1.55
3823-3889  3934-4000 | 1.38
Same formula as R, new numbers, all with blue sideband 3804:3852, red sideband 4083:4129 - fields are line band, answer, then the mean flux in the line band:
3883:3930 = 0.8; 120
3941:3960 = 1.4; 129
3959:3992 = 5.2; 126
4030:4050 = -3.7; 204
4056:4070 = -1.5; 201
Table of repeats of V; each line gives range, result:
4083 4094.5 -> 212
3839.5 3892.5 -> 101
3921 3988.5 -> 111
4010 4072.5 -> 204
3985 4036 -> 198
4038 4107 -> 198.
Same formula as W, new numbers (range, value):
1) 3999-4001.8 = 167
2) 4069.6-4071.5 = 192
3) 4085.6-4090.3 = 198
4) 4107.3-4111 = 187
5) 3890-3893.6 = 111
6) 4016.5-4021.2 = 221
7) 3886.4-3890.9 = 111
